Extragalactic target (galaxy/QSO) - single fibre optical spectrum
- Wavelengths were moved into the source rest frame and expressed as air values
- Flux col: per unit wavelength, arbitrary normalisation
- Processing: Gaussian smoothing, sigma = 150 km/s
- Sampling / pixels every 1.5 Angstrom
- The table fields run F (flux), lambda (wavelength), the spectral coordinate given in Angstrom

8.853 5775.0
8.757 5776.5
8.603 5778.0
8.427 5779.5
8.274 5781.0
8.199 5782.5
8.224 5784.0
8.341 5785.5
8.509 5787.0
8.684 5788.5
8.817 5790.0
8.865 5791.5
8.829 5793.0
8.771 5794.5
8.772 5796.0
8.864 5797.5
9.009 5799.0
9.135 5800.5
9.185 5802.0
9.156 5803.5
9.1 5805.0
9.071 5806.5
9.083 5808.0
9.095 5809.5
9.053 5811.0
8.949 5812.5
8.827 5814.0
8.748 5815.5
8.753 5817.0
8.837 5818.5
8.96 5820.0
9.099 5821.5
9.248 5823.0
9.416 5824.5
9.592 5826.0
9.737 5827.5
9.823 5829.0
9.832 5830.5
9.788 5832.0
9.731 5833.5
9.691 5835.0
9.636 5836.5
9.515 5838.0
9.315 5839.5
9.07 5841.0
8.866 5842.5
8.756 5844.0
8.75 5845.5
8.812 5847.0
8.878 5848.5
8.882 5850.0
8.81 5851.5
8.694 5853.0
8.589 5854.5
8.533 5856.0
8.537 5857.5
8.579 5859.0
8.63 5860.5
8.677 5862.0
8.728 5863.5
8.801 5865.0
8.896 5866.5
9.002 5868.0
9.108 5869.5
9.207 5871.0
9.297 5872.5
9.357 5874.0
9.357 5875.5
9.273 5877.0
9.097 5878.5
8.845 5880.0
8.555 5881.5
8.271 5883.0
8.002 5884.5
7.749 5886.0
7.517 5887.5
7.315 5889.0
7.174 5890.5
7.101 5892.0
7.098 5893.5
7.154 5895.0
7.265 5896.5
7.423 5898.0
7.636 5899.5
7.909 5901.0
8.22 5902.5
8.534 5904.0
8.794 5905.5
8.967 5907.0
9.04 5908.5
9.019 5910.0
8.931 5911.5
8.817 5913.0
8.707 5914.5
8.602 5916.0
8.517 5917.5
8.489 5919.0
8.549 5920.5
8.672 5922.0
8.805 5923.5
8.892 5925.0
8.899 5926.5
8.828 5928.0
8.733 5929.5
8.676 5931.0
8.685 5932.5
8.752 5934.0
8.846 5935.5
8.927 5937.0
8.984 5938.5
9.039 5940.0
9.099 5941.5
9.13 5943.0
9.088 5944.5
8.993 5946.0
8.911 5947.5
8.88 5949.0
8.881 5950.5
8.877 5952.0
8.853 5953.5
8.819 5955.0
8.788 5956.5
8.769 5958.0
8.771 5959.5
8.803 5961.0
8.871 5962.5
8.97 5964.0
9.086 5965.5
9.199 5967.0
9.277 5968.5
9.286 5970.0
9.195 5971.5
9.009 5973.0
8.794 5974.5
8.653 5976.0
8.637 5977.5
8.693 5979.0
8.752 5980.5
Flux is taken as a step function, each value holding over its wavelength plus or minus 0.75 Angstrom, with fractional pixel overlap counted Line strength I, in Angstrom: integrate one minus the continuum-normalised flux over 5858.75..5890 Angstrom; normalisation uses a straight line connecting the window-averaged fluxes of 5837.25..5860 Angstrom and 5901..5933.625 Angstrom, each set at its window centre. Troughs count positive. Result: 0.4 Angstrom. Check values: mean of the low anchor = 8.84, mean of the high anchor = 8.71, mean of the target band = 8.67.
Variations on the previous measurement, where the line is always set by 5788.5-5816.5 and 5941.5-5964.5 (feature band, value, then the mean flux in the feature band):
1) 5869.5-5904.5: 2.98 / 8.16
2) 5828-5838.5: -0.92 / 9.72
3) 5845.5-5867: 0.52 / 8.72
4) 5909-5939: 0.48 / 8.77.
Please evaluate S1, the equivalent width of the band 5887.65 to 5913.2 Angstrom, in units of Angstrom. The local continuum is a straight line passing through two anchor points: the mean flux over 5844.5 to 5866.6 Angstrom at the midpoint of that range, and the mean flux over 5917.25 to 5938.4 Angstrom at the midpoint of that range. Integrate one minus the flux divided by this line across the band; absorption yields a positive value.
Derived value 2.2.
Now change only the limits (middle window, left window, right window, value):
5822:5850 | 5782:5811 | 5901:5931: -1.74 Angstrom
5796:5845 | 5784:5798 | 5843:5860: -2.86 Angstrom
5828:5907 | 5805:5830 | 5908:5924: 2.66 Angstrom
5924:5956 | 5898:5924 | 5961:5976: -0.32 Angstrom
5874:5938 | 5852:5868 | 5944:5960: 2.70 Angstrom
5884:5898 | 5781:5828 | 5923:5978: 2.43 Angstrom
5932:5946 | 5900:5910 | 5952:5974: -0.23 Angstrom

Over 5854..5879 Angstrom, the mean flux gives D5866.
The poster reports 8.92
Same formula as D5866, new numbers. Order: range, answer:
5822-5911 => 8.72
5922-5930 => 8.82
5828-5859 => 9.12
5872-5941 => 8.46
